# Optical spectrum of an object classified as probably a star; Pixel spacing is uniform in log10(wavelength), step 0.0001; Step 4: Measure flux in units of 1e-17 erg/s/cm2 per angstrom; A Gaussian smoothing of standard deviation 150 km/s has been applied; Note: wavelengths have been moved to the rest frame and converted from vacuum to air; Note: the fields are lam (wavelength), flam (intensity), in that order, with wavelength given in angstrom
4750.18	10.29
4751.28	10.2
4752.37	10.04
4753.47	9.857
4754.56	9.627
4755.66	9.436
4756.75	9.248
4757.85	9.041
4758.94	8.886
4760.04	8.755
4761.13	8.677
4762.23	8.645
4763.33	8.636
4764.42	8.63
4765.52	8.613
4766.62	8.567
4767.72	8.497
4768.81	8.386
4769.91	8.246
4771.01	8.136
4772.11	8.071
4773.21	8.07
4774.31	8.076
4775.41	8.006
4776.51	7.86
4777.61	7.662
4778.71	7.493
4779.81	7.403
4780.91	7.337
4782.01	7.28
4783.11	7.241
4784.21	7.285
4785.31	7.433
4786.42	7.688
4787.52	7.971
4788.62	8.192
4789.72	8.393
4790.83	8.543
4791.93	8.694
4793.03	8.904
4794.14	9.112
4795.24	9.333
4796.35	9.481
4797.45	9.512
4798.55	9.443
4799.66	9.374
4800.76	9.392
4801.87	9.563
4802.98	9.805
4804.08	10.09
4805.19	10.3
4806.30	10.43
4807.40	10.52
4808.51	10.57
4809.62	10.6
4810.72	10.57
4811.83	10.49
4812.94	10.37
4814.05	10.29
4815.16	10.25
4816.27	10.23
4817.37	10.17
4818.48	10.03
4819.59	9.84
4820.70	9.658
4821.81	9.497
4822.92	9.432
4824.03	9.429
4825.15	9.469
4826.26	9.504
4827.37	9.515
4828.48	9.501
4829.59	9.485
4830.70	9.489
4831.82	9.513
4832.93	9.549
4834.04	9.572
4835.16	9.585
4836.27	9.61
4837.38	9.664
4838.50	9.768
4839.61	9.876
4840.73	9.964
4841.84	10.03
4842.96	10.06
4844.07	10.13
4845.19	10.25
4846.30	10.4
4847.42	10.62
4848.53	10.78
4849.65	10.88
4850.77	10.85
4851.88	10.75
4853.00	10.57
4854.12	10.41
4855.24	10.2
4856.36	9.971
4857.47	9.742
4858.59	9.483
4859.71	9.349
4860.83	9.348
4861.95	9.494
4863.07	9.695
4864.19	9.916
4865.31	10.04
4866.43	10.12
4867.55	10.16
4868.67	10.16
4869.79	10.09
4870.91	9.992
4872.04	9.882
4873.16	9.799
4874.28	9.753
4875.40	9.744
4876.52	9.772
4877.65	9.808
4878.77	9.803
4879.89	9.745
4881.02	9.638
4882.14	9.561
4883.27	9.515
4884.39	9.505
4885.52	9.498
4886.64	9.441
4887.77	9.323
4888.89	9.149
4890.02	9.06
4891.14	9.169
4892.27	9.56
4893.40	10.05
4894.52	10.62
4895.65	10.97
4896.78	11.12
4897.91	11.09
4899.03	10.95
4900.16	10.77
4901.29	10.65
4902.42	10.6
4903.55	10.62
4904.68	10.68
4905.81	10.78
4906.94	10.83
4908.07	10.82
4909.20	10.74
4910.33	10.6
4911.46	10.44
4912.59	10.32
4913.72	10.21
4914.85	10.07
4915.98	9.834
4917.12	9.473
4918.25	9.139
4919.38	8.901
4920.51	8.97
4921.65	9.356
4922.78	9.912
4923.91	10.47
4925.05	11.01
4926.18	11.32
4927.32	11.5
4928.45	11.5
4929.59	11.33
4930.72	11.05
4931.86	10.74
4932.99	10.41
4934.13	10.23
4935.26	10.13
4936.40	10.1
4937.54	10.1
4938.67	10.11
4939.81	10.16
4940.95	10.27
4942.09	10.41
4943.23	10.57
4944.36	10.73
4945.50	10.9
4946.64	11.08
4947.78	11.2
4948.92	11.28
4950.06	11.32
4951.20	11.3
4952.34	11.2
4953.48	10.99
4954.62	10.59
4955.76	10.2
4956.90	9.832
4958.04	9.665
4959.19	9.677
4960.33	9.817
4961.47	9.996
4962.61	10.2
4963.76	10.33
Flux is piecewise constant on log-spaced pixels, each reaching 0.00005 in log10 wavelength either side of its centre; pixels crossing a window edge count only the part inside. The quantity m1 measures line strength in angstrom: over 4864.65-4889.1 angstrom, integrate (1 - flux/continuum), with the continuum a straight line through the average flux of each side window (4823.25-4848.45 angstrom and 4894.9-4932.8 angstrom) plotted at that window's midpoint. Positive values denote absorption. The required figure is 1.0 angstrom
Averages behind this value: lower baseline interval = 9.79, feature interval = 9.76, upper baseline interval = 10.5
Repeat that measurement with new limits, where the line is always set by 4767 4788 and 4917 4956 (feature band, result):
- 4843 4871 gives -3.0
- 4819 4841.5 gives -2.3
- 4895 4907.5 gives -1.1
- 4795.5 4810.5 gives -3.1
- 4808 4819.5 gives -2.6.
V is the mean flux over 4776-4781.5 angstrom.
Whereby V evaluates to 7.55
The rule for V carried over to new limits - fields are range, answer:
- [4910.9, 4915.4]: 10.3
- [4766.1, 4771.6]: 8.36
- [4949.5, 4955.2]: 11.1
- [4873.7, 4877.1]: 9.76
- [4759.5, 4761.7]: 8.73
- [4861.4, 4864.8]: 9.71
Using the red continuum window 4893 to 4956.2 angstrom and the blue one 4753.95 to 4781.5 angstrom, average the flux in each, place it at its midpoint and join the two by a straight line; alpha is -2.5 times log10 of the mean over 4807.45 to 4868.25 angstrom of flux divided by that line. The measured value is -0.07 mag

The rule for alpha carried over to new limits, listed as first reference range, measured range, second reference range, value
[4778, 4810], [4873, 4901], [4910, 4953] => 0.00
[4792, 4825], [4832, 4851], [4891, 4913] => 0.01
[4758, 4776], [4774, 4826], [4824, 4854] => 0.00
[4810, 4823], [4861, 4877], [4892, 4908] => 0.06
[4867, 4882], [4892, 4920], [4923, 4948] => -0.01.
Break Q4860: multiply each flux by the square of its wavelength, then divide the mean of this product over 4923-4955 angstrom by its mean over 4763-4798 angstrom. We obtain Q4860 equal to 1.40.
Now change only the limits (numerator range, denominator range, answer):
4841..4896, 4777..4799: 1.25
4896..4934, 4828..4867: 1.08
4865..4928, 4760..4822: 1.18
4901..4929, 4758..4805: 1.29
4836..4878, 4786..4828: 1.07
